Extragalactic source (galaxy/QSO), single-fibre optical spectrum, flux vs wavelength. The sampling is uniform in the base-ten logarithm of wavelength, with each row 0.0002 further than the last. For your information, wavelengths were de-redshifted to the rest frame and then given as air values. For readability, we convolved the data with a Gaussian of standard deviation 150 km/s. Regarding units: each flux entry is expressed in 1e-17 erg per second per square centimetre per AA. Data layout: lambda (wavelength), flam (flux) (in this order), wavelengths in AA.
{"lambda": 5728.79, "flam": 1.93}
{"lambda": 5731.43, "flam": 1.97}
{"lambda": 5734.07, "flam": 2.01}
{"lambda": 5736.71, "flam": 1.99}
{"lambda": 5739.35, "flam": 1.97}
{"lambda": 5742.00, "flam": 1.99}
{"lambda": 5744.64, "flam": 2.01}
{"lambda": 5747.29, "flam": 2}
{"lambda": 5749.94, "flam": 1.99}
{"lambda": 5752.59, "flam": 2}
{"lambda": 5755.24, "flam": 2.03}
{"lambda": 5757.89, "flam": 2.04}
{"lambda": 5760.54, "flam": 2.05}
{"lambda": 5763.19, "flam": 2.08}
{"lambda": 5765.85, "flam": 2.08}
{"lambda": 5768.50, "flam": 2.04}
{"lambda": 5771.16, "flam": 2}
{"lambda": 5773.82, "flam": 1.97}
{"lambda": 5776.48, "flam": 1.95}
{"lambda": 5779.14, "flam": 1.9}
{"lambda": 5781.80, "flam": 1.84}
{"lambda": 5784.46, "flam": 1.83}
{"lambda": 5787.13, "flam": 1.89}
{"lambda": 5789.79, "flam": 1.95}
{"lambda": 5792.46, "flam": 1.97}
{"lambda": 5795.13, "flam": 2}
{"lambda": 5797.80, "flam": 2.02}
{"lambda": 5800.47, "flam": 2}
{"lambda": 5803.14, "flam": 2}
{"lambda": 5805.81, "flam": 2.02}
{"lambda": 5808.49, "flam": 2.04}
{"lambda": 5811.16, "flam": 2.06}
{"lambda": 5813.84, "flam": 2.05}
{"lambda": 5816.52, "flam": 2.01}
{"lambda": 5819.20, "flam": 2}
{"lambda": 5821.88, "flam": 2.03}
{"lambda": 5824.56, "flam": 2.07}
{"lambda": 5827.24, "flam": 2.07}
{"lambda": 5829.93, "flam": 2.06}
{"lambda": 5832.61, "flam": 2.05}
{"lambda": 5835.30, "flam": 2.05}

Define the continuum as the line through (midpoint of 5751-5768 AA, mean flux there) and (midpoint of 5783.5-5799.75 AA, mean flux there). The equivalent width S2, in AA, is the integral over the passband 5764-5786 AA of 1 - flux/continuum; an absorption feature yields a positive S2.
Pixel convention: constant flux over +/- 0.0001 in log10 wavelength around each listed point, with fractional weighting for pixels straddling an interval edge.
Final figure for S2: 0.5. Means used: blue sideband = 2.05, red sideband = 1.95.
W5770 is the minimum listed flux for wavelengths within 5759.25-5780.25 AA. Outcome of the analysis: 1.9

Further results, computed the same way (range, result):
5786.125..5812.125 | 1.89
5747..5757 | 1.99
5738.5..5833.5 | 1.83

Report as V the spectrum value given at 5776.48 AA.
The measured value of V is 1.95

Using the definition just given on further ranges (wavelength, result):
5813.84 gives 2.05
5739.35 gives 1.97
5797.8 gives 2.02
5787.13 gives 1.89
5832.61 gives 2.05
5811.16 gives 2.06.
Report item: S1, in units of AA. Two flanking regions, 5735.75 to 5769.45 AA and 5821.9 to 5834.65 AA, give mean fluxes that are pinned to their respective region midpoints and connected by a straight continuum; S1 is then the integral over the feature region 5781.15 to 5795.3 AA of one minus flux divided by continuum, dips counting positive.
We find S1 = 0.9 AA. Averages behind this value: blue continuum 2.02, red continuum 2.06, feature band 1.91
